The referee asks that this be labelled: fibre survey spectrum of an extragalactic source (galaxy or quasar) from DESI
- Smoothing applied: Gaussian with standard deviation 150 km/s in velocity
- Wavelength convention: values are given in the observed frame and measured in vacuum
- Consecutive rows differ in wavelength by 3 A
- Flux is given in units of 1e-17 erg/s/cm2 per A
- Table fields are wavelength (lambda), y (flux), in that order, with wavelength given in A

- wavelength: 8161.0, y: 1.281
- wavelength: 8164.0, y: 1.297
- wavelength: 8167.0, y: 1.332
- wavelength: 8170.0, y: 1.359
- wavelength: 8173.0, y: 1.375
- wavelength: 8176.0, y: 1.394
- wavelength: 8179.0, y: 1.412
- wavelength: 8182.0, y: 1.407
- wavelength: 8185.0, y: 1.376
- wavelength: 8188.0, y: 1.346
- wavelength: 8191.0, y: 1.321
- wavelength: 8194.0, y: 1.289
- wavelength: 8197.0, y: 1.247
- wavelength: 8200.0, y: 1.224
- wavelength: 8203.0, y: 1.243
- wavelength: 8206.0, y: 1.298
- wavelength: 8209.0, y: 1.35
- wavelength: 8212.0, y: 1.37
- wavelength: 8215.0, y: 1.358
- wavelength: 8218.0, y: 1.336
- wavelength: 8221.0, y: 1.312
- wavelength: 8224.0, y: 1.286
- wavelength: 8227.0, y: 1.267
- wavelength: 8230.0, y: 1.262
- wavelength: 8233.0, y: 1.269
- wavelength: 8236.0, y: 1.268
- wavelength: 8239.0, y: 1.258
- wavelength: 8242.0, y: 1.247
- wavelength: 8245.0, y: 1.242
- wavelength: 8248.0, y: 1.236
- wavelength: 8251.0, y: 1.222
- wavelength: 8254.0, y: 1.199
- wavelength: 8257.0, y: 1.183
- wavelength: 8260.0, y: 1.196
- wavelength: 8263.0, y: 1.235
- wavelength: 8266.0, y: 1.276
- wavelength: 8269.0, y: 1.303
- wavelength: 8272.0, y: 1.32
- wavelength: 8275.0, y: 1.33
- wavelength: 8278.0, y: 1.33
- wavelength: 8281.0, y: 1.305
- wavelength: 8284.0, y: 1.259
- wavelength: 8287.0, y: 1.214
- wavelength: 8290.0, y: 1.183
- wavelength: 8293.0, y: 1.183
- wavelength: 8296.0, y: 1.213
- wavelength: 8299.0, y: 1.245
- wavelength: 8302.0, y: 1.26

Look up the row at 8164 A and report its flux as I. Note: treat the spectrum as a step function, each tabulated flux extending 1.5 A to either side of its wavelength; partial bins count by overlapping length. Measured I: 1.297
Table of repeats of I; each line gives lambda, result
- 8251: 1.222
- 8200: 1.224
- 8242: 1.247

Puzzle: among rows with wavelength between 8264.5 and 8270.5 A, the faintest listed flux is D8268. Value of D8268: 1.276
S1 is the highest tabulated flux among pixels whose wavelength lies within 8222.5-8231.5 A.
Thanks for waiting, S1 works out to 1.286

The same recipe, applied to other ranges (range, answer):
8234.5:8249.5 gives 1.268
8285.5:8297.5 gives 1.214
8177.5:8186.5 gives 1.412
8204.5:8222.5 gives 1.37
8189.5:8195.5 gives 1.321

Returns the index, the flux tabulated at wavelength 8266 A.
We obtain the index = 1.276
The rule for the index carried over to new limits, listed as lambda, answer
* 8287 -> 1.214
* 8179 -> 1.412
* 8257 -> 1.183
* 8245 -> 1.242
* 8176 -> 1.394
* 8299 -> 1.245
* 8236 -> 1.268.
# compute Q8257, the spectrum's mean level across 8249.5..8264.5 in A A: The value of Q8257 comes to 1.21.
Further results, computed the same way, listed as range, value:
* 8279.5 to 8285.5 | 1.28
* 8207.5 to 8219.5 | 1.35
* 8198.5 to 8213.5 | 1.3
